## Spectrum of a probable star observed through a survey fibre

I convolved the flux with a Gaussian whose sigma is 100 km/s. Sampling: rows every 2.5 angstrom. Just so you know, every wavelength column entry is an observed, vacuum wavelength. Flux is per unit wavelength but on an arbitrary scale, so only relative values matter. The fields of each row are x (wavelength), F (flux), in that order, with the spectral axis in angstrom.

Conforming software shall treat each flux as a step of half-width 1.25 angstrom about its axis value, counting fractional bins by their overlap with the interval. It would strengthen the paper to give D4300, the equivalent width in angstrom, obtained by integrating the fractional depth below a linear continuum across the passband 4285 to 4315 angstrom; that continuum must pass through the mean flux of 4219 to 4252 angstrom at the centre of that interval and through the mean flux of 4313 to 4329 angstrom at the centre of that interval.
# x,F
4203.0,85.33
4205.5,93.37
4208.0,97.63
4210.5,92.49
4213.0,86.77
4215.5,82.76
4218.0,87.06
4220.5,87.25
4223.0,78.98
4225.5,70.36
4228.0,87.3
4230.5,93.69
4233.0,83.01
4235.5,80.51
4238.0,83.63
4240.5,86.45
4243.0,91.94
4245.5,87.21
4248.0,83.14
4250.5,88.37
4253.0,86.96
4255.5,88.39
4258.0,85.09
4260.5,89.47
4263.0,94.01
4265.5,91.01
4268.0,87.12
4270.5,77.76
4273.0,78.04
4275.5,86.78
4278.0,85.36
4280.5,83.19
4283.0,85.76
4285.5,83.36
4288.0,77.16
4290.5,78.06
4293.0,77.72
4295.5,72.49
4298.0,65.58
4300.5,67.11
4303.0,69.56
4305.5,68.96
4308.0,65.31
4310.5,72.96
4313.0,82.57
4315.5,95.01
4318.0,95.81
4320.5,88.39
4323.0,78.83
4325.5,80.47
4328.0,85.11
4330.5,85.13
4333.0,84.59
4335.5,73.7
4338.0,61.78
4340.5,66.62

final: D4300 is 4.4 angstrom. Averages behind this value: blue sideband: 84.8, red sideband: 86.9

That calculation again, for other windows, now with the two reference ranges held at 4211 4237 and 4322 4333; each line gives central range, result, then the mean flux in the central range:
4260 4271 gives -0.65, 88.5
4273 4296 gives 0.57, 81.2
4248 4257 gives -0.38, 87.2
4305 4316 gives 0.88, 76.3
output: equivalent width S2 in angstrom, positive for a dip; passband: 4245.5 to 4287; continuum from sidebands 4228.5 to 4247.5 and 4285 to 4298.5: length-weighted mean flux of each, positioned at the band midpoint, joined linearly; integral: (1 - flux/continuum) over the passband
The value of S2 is -2.54 angstrom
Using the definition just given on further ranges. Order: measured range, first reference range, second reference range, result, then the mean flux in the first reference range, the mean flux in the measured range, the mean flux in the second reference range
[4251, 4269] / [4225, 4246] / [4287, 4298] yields -1.8 angstrom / 85.3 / 88.9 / 75.1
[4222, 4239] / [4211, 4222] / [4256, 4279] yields 0.7 angstrom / 86.2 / 82.5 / 86.2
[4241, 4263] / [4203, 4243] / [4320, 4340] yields -1.0 angstrom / 86.2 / 87.9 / 78.9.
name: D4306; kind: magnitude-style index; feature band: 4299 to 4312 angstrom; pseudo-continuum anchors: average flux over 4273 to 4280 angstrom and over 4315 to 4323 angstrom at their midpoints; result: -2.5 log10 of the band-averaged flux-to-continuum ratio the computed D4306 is 0.27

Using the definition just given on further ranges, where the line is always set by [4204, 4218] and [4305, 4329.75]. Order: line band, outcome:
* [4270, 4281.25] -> 0.03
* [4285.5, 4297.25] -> 0.10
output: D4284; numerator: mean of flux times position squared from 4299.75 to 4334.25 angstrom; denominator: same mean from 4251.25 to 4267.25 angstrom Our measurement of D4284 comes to 0.93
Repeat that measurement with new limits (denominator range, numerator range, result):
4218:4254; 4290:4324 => 0.94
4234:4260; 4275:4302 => 0.92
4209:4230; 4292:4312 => 0.86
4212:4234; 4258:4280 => 1.05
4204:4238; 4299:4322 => 0.95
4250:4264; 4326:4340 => 0.91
